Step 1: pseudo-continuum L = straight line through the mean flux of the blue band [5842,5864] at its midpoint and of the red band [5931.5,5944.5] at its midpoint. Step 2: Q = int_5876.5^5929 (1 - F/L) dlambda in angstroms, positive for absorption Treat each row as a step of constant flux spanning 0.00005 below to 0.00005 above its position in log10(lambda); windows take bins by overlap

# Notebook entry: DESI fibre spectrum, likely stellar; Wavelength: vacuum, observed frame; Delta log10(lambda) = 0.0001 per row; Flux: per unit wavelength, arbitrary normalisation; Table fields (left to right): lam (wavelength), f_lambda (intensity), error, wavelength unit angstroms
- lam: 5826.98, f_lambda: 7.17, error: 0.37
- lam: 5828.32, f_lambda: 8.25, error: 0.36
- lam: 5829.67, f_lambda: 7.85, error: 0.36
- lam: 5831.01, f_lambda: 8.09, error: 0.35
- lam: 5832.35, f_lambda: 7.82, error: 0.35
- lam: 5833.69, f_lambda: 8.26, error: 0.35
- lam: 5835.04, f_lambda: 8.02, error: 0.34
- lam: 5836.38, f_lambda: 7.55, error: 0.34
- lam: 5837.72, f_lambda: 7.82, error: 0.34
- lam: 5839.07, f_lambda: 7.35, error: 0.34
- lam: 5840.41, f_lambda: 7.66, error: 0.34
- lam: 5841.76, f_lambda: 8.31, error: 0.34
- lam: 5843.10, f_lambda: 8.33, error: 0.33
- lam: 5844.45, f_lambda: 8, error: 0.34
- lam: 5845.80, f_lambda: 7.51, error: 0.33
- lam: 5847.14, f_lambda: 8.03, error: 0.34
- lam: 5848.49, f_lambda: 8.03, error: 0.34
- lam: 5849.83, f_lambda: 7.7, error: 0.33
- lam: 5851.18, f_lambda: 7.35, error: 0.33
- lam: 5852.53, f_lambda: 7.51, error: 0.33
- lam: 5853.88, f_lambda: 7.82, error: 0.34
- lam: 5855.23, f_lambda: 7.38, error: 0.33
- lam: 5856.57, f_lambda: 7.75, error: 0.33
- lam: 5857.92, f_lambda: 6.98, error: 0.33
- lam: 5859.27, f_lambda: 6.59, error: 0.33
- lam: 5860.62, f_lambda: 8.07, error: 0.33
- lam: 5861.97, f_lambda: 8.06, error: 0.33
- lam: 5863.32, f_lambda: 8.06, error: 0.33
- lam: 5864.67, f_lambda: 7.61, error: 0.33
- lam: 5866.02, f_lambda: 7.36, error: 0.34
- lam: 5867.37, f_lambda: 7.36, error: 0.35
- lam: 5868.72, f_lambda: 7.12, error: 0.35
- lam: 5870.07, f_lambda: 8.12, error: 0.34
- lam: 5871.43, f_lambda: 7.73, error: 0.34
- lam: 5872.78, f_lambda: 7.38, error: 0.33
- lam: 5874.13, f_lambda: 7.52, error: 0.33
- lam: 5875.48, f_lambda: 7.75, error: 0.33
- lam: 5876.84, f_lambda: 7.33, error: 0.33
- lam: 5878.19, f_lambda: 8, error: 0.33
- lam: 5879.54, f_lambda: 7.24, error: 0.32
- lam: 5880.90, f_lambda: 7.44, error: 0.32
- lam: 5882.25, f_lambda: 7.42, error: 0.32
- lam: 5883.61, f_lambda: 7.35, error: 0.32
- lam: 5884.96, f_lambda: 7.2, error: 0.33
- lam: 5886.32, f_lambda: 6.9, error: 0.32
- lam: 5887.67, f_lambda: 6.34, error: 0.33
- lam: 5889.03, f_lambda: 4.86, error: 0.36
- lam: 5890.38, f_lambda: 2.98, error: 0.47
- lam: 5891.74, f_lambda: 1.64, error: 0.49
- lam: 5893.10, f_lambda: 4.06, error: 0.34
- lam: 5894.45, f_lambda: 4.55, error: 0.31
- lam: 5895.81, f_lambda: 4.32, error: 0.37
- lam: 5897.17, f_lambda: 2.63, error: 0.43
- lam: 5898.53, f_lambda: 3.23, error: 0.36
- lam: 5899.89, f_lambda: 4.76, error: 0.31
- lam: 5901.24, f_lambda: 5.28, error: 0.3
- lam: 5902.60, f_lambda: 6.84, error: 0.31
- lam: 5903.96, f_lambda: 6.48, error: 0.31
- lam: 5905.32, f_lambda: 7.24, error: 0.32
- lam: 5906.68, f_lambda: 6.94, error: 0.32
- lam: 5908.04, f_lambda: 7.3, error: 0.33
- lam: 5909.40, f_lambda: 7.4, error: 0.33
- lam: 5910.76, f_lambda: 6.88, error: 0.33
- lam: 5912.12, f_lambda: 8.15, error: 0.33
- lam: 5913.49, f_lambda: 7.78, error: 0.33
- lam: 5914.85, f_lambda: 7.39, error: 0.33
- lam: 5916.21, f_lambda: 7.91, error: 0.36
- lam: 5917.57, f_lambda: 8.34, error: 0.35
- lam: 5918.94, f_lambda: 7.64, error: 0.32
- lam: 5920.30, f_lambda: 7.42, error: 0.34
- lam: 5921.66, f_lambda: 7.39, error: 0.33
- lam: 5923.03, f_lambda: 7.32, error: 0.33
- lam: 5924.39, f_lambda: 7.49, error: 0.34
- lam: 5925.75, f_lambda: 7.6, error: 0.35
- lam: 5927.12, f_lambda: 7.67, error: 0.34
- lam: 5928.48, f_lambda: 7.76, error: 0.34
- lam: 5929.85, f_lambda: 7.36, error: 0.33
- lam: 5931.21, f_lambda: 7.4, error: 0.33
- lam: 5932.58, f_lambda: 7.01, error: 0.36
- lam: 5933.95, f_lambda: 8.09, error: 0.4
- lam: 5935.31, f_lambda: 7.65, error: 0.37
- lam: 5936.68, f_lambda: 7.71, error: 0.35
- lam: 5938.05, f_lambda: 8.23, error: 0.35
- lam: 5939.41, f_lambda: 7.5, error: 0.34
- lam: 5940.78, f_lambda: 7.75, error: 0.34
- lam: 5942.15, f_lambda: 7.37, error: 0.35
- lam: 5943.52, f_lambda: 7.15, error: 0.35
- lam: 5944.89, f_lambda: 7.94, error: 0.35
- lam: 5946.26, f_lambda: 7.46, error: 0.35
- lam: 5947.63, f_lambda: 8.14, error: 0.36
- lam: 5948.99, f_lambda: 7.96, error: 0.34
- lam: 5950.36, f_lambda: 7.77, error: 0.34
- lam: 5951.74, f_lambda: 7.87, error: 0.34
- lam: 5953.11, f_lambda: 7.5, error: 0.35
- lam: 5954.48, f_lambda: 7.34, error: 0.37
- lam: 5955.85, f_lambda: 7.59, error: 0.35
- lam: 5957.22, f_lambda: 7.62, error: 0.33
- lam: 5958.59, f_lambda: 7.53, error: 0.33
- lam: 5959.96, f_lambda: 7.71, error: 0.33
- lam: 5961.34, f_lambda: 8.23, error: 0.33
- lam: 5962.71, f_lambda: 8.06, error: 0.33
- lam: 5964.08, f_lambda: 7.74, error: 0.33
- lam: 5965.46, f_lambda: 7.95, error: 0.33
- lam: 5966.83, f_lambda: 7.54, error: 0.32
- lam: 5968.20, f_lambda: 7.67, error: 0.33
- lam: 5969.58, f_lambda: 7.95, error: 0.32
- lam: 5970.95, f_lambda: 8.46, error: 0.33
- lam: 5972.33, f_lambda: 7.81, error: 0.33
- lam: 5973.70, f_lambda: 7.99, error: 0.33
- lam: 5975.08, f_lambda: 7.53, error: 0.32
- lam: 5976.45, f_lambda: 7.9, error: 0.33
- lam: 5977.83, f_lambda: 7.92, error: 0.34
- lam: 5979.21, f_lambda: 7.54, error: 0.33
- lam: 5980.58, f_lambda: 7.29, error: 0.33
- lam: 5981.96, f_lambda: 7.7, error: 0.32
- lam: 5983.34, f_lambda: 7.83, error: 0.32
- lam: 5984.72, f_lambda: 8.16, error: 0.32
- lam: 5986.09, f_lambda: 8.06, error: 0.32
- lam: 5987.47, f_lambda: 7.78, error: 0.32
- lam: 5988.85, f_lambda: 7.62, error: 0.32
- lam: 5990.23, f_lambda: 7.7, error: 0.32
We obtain 8.1 angstroms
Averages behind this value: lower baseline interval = 7.71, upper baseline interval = 7.6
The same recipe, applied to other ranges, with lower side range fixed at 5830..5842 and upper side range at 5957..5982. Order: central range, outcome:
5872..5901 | 7.7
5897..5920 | 3.3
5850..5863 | 0.5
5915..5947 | 0.8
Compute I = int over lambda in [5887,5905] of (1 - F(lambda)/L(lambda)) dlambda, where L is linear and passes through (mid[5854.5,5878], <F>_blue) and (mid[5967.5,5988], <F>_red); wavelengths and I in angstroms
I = 7.3 angstroms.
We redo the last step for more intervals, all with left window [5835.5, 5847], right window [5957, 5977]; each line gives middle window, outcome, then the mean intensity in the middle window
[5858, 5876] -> 0.61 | 7.57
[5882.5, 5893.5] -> 3.59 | 5.28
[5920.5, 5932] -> 0.52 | 7.49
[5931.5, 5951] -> 0.40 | 7.69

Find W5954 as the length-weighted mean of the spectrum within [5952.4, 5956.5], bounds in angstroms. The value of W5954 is 7.48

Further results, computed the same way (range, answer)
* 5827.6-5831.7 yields 8.05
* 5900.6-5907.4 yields 6.57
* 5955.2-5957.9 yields 7.61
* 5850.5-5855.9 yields 7.51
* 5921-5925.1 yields 7.41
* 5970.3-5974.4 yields 8.07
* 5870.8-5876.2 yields 7.59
